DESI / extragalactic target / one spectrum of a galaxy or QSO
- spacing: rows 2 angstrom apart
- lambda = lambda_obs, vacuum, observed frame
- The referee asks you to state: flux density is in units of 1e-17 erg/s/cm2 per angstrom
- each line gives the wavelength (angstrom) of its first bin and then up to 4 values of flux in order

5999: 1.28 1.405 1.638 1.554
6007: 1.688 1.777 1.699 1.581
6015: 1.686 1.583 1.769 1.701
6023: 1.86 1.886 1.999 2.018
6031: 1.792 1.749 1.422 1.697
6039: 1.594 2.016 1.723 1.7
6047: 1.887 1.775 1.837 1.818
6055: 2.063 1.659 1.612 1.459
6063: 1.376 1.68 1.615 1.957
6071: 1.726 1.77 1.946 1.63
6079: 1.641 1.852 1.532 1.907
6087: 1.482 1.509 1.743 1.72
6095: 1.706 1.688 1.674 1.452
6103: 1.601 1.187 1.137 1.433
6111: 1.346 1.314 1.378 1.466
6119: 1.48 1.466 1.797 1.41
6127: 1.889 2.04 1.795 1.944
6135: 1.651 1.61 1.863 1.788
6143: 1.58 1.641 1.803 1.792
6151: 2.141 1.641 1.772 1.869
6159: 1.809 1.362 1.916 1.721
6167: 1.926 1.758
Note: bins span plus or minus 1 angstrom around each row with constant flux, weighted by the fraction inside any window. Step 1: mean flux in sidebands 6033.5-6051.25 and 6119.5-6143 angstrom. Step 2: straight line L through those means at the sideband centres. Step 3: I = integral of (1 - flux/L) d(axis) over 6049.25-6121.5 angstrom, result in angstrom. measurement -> 5.2 angstrom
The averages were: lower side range 1.74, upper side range 1.74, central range 1.61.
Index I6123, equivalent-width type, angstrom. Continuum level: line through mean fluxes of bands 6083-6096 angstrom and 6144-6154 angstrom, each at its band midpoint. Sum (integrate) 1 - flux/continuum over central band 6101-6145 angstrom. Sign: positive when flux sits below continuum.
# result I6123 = 4.2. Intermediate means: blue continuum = 1.67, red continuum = 1.8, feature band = 1.58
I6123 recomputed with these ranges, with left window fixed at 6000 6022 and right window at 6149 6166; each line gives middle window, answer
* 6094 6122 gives 4.5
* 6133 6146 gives 0.4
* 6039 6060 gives -1.5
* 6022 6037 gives -1.3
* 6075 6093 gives 0.3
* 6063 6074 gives -0.1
